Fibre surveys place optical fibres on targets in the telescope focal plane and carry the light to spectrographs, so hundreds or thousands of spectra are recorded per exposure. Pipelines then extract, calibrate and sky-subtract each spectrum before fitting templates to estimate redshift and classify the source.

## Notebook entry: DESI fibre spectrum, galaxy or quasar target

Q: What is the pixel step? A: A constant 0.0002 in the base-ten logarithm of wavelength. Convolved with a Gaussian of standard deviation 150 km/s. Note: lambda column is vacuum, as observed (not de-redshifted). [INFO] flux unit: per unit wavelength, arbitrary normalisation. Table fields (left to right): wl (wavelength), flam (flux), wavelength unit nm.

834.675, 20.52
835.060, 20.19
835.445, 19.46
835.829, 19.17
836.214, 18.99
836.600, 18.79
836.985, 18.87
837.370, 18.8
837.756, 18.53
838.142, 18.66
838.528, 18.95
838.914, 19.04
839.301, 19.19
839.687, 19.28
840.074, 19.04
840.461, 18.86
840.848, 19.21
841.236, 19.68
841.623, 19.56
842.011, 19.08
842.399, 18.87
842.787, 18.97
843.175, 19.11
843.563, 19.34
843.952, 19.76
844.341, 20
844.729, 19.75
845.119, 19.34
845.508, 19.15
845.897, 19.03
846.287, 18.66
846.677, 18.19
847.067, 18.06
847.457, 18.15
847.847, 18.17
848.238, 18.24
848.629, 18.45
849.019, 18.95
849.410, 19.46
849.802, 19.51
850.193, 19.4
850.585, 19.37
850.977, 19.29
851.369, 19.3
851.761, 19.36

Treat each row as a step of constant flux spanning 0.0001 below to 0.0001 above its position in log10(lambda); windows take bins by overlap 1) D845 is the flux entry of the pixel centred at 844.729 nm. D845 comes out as 19.75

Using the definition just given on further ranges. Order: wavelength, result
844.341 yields 20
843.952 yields 19.76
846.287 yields 18.66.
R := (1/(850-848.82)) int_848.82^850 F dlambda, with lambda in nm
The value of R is 19.3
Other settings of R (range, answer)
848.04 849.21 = 18.5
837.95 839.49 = 19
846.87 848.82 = 18.2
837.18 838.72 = 18.7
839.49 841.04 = 19.1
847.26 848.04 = 18.2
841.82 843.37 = 19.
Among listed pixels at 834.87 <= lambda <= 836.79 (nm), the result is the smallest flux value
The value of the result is 18.79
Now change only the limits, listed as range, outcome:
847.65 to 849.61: 18.17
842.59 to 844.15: 18.97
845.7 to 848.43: 18.06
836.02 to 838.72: 18.53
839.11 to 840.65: 18.86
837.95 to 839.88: 18.66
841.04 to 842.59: 18.87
